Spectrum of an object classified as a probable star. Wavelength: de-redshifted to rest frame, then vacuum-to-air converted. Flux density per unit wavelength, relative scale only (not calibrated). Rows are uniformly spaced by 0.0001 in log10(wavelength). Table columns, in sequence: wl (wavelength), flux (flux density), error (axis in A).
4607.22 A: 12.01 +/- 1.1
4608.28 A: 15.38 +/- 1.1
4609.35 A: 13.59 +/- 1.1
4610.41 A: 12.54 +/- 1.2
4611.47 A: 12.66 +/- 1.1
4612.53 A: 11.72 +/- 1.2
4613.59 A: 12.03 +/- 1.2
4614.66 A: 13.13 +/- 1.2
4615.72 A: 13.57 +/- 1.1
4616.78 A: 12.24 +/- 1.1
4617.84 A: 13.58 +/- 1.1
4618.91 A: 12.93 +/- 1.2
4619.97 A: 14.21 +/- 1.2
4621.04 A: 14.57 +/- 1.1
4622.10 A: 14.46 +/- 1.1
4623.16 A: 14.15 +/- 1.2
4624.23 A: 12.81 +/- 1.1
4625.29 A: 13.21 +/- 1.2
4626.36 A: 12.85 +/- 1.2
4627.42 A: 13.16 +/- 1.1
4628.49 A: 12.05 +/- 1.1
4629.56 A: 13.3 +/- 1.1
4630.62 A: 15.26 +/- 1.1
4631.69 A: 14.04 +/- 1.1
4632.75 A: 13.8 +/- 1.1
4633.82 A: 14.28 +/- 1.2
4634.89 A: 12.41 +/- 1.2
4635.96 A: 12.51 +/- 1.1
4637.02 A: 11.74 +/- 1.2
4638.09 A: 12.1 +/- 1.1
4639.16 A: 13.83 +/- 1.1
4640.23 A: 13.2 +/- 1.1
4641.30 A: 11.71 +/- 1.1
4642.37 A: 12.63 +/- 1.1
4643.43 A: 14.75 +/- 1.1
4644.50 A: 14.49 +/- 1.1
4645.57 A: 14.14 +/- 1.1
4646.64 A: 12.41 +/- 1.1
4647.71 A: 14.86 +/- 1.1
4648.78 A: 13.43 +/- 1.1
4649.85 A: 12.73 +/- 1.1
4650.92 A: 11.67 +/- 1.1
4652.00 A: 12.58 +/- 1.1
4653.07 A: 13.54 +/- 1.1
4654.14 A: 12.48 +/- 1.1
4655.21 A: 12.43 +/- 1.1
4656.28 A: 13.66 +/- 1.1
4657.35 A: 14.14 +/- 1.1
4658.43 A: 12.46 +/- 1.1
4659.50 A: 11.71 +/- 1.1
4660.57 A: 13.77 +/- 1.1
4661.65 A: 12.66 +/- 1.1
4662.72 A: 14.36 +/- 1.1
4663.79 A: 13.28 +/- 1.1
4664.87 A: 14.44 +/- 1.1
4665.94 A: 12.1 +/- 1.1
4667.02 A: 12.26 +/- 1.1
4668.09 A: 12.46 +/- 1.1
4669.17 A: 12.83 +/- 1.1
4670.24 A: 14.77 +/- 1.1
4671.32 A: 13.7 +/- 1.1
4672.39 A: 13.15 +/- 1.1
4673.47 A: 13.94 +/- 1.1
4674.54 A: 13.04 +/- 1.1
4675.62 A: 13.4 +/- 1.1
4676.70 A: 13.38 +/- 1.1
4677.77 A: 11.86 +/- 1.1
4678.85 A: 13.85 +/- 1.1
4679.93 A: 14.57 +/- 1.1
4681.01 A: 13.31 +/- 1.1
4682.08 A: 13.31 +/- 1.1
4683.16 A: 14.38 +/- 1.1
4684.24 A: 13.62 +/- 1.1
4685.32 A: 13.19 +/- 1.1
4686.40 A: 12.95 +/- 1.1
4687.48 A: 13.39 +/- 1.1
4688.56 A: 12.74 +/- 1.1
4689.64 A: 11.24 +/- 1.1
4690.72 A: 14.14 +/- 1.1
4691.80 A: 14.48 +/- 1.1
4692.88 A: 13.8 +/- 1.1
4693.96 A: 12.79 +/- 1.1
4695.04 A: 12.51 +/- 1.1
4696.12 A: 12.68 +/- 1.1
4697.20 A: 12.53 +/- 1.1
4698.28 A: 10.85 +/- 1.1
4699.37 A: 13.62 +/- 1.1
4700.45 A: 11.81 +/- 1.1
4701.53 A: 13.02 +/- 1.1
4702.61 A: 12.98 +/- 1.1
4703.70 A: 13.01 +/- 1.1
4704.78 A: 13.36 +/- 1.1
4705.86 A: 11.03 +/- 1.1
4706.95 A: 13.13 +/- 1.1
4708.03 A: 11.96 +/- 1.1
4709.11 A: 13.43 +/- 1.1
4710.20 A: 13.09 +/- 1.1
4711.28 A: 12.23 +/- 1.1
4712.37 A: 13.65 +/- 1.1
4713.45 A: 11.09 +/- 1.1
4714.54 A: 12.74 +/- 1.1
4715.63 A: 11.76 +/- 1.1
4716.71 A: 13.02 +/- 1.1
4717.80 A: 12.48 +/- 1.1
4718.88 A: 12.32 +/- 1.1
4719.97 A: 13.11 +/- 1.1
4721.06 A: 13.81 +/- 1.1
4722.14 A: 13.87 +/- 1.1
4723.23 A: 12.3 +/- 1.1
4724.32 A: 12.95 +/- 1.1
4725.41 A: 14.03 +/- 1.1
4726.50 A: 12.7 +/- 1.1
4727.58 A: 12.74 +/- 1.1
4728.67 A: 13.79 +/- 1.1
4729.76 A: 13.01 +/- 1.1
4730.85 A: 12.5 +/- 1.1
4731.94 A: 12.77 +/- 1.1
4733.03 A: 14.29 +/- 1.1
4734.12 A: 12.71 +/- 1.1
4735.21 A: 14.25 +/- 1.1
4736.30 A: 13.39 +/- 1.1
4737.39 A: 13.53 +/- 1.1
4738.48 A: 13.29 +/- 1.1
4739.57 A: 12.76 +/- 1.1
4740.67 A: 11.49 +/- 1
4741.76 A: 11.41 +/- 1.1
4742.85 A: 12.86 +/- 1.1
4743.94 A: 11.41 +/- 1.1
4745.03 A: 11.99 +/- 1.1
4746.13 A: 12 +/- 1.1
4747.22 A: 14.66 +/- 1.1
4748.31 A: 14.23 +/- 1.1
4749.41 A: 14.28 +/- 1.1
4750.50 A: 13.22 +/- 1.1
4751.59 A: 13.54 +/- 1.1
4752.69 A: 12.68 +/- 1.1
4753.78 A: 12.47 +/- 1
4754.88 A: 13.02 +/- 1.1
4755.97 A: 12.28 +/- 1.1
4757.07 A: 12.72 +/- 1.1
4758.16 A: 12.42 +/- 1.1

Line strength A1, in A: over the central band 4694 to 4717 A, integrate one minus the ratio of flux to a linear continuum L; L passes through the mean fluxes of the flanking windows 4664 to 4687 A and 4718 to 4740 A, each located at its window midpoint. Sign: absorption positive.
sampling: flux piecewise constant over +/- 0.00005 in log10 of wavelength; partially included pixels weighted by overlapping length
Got 1.2 A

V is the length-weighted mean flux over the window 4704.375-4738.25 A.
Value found 12.9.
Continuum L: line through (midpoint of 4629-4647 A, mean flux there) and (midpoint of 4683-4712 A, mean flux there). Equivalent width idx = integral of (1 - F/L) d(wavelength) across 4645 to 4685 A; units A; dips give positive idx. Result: -0.4 A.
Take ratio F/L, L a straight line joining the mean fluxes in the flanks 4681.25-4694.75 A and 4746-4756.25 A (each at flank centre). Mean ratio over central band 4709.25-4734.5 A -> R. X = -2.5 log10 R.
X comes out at 0.033 mag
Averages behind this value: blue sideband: 13.3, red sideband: 13.3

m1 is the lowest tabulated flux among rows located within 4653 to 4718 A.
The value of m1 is 10.85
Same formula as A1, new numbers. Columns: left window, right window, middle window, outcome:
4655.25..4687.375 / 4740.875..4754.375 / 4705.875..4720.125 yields 0.6 A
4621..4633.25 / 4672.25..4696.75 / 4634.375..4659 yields 0.8 A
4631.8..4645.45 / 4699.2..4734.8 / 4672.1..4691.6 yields -0.5 A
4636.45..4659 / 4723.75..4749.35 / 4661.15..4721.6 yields 0.2 A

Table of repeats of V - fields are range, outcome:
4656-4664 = 13.2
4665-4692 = 13.3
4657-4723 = 13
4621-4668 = 13.2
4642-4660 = 13.2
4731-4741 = 13.2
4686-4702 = 12.8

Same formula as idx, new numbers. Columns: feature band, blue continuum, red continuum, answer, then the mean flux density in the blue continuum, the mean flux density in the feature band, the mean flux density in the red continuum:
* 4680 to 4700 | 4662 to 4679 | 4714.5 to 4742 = 0.1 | 13.3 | 13.1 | 13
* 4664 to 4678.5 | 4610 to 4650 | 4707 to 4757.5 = -0.1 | 13.3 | 13.2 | 12.9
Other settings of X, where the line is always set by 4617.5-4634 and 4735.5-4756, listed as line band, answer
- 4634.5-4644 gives 0.06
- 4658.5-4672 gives 0.02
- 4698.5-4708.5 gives 0.05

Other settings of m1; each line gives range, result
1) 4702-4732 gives 11.03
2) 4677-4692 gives 11.24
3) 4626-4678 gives 11.67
